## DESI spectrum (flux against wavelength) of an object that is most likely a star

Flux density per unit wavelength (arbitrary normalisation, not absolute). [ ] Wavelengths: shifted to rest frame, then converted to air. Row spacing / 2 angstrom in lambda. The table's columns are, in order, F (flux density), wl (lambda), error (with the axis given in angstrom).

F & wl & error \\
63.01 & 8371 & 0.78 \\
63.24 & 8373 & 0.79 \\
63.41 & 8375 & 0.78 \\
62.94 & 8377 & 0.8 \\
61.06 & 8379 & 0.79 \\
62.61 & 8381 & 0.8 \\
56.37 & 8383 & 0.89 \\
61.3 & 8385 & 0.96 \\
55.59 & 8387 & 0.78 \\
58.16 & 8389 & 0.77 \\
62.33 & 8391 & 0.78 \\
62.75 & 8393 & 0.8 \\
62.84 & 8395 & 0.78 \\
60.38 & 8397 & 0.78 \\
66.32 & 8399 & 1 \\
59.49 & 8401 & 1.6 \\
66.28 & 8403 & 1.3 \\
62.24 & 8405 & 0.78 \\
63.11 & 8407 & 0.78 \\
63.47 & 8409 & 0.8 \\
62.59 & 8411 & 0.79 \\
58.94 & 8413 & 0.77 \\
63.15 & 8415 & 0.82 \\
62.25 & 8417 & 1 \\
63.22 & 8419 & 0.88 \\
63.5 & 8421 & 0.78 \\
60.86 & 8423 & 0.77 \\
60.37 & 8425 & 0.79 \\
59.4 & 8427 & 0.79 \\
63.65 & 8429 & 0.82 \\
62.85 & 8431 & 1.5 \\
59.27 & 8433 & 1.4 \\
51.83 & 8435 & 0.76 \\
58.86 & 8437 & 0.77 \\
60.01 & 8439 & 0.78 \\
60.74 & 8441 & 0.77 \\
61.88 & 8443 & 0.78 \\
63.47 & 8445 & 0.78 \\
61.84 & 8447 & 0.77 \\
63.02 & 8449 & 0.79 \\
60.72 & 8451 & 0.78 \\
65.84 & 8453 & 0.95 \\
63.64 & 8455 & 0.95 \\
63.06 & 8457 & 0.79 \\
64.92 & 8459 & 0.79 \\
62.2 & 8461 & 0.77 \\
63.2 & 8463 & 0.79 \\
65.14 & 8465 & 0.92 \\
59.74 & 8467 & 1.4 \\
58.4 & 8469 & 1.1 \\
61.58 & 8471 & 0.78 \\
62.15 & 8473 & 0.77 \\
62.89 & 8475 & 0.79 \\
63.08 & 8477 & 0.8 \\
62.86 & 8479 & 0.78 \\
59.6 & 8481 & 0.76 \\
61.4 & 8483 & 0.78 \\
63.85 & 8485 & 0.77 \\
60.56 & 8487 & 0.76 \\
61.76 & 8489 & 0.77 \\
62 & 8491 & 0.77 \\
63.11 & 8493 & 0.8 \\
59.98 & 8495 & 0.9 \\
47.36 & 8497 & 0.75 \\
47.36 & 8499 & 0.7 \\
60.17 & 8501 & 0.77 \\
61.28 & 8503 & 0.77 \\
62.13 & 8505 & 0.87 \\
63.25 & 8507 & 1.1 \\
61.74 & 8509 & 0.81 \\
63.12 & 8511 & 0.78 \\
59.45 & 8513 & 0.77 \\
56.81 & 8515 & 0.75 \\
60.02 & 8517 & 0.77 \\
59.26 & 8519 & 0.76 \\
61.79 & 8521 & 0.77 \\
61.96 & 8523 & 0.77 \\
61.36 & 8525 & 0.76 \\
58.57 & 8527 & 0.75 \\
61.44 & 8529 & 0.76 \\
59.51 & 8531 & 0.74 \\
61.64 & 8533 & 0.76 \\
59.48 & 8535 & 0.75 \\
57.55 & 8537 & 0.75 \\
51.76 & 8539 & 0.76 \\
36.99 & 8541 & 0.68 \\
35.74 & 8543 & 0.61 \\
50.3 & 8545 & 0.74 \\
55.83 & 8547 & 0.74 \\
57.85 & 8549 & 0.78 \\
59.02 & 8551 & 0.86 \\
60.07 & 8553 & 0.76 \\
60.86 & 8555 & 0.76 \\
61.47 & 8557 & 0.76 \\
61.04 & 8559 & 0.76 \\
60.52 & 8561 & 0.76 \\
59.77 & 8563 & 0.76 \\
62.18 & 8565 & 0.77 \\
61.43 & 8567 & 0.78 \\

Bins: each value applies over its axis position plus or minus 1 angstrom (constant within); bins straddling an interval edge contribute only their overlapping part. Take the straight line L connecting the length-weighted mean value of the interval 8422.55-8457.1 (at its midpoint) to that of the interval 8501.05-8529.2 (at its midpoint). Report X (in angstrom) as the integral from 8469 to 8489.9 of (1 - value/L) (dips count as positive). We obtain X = -0.3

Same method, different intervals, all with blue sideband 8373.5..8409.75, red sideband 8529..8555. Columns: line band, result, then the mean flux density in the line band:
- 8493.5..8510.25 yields -0.54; 58.1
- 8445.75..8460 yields -1.11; 63.3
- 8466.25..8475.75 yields -0.51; 60.9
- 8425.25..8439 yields 0.07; 59.4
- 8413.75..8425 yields -0.37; 62.3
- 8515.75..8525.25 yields -0.91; 60.7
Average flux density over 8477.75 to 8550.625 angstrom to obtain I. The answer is 58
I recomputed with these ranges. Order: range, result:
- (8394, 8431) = 62.4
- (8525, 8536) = 60.2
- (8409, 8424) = 62.2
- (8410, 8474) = 61.6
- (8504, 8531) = 60.8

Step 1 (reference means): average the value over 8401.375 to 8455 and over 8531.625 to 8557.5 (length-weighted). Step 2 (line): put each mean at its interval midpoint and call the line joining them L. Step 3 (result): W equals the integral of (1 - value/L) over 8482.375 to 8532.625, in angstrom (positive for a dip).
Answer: -2.9 angstrom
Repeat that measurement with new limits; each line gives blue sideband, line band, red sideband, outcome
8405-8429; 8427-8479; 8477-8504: -0.9 angstrom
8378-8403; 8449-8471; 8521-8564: -1.3 angstrom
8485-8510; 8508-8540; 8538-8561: -1.7 angstrom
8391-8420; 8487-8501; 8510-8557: 0.3 angstrom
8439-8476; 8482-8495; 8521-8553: -0.5 angstrom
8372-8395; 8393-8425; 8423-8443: -1.1 angstrom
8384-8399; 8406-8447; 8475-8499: -0.4 angstrom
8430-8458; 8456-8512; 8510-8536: -0.2 angstrom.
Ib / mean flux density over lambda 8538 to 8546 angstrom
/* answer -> 43.7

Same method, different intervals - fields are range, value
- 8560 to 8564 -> 60.1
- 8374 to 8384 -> 61.3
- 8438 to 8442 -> 60.4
